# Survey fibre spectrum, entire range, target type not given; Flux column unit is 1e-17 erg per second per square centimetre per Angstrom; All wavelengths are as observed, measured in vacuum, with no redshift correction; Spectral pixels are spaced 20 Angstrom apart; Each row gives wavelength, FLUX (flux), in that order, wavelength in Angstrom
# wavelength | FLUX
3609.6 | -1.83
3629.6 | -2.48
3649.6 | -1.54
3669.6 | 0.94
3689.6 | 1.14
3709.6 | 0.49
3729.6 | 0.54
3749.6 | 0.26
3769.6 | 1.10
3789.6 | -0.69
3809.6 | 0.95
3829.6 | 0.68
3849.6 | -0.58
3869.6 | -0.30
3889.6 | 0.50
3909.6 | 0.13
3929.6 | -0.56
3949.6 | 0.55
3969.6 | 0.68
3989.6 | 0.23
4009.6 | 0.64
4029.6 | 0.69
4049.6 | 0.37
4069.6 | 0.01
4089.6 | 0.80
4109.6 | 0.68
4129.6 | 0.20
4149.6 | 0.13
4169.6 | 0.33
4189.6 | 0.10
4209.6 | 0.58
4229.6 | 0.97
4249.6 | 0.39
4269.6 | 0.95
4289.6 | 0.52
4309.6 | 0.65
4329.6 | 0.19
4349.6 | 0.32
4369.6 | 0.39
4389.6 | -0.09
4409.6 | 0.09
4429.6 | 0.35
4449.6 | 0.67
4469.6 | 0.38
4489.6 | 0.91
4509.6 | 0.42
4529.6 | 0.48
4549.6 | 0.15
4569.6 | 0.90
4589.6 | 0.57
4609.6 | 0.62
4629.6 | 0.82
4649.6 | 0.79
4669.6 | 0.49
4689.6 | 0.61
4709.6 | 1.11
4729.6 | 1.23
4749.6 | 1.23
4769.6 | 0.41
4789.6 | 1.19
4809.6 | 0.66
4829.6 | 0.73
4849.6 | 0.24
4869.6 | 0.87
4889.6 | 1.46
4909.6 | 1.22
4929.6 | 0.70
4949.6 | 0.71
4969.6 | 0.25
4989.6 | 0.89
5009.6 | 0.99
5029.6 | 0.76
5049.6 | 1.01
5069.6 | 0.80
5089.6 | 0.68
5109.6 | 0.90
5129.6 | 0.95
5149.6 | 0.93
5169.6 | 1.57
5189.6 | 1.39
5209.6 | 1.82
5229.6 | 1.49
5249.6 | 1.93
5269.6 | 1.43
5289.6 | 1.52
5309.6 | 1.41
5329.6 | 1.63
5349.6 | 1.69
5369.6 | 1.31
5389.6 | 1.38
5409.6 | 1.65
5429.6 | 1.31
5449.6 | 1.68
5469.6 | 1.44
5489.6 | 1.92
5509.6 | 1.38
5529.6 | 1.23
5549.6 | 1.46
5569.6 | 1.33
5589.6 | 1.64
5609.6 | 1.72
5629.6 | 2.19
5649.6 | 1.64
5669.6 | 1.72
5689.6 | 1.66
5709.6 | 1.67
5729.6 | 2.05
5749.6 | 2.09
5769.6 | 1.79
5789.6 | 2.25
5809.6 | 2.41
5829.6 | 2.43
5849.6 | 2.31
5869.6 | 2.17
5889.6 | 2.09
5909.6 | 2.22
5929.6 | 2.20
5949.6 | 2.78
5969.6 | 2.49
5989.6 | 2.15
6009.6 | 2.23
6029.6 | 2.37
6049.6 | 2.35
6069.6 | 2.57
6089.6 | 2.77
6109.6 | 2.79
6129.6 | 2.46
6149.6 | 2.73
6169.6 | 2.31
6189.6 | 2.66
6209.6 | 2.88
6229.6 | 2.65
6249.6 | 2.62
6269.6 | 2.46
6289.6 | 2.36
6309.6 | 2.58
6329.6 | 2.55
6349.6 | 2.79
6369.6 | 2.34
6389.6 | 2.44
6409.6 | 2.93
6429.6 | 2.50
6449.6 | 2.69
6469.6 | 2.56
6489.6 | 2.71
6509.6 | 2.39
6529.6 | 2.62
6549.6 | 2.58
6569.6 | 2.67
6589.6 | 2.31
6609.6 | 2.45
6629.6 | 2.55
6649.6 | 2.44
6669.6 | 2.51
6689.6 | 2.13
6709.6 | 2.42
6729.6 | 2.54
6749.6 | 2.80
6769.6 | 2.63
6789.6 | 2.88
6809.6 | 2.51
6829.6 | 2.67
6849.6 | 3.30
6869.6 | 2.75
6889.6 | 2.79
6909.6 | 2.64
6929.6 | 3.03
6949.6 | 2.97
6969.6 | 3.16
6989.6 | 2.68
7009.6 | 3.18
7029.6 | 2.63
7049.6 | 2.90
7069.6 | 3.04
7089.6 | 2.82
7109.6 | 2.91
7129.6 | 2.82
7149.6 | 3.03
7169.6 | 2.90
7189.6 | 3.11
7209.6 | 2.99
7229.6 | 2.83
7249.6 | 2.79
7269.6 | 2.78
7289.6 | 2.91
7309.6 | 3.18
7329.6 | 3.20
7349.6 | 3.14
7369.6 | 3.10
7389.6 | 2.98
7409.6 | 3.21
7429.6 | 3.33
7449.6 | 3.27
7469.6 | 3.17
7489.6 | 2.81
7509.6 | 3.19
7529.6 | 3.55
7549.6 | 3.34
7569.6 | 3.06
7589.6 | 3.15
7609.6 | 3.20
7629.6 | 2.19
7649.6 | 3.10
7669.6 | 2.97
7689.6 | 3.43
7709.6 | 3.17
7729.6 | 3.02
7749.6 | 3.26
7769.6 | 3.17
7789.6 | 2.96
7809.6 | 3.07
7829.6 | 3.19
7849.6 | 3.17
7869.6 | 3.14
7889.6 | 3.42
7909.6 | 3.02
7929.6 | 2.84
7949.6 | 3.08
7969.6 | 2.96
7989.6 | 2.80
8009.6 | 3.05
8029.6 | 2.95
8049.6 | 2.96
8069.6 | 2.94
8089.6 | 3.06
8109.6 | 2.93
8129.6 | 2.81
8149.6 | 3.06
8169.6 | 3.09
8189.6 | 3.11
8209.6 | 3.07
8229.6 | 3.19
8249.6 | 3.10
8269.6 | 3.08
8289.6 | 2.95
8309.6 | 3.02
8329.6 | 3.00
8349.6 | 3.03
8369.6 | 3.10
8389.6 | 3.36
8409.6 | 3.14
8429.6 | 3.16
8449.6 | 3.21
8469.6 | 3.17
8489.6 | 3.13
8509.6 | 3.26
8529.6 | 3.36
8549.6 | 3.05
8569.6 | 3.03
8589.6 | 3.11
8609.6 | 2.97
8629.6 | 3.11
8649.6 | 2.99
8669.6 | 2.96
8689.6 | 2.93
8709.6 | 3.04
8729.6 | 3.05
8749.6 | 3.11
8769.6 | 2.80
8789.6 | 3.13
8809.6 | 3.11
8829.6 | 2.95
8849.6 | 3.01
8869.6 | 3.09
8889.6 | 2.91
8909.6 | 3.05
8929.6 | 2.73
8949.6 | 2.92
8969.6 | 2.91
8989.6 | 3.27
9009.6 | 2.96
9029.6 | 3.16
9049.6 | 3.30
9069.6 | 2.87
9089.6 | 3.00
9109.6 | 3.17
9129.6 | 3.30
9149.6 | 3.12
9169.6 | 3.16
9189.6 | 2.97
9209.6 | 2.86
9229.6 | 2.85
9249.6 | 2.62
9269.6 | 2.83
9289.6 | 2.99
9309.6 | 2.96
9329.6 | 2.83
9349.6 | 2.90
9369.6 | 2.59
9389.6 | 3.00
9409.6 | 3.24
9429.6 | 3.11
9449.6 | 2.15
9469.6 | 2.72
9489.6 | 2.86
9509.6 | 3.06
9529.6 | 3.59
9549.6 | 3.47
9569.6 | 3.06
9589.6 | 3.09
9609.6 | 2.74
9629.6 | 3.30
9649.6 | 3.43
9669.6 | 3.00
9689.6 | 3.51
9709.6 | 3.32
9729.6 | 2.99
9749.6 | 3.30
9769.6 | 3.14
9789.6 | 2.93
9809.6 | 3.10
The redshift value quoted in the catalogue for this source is 0.29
